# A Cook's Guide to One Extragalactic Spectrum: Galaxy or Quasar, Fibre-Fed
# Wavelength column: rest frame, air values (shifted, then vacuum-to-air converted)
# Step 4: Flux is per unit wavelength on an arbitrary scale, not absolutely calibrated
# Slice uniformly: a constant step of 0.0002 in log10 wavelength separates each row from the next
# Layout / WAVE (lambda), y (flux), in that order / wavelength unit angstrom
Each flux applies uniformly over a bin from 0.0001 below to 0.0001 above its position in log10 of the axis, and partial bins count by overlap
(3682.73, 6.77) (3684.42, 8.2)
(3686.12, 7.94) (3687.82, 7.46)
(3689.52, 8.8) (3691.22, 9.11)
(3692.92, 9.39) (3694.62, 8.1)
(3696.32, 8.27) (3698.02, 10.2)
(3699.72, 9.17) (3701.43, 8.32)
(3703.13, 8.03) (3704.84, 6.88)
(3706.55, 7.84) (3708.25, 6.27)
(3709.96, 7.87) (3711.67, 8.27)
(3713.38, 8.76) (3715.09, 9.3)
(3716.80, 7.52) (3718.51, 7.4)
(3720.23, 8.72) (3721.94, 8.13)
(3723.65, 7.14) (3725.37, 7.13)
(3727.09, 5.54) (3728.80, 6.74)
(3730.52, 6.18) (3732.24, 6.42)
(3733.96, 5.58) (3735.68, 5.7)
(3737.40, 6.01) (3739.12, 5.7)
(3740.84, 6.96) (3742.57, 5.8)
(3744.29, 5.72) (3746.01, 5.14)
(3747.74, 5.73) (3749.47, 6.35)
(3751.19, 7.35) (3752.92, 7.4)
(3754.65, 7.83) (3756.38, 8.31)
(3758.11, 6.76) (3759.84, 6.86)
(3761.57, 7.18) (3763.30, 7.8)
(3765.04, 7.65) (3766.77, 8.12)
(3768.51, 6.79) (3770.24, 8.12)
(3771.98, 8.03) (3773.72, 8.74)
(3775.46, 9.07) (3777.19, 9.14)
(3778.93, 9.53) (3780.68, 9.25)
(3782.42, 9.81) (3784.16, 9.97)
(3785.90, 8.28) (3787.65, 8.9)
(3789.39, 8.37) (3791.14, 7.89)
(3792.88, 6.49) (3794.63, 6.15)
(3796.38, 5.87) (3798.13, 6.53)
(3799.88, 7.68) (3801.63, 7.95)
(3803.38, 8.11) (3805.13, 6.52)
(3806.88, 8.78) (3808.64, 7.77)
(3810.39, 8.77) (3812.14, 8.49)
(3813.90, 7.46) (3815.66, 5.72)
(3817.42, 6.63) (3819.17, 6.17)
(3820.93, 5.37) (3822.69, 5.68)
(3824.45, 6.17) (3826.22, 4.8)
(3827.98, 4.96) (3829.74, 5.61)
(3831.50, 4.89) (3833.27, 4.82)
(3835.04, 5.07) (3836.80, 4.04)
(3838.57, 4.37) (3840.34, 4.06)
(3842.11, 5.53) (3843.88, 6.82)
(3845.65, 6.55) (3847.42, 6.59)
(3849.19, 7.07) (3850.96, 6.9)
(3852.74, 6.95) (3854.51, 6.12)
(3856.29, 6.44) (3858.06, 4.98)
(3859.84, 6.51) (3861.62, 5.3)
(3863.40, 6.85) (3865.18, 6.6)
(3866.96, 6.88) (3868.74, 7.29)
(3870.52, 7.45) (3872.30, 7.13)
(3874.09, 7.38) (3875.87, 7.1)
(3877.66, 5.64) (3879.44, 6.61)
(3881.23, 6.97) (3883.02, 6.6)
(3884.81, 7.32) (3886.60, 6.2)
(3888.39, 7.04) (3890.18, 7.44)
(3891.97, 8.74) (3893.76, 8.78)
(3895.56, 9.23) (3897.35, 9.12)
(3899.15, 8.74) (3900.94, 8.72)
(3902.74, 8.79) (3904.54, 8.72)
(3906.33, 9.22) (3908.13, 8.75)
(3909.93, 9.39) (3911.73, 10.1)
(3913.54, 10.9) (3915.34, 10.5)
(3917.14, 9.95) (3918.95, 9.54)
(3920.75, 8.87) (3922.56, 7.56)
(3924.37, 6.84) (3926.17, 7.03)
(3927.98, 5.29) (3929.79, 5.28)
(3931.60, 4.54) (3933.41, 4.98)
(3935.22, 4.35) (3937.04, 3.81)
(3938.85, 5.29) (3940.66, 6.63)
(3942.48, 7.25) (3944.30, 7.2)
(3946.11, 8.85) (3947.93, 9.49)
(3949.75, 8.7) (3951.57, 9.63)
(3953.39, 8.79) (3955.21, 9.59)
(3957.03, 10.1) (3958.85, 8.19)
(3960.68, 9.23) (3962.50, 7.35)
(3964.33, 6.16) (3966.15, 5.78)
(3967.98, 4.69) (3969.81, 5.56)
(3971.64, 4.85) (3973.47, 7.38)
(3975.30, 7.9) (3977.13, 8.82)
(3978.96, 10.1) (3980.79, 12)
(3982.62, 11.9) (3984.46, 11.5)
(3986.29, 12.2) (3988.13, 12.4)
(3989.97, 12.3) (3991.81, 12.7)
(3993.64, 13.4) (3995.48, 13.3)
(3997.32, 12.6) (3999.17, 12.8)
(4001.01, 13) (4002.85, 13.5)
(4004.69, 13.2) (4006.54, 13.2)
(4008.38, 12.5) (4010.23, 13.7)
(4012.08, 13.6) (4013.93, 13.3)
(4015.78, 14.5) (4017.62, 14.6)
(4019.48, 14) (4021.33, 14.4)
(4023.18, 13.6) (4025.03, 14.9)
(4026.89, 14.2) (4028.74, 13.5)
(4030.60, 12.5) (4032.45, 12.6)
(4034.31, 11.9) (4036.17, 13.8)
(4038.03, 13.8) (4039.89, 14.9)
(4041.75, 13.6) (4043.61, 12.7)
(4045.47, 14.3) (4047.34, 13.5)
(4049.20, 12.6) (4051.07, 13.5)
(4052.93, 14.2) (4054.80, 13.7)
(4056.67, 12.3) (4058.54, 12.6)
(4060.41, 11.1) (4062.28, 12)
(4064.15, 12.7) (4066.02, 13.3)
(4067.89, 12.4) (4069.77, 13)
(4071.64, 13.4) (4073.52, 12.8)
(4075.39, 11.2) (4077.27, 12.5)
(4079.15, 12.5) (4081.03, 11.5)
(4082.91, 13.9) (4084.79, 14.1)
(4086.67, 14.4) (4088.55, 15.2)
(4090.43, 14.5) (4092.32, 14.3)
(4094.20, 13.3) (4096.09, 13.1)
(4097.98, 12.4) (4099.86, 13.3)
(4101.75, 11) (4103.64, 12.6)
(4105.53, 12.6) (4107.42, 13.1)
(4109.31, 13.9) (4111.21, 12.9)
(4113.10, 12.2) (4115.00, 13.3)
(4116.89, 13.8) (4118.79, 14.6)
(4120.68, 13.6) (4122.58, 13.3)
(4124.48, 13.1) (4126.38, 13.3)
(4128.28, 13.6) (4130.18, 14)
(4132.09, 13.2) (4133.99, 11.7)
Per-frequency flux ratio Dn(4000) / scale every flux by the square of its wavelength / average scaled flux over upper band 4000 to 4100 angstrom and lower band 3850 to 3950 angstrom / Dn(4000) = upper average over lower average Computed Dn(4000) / 1.94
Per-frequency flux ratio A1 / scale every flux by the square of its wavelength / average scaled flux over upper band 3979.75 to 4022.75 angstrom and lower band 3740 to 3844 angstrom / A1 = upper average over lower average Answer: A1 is 2.08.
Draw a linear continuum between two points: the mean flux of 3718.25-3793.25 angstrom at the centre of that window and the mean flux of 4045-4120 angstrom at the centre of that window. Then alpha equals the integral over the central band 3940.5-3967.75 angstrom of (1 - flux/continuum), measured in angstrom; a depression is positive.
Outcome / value 6.8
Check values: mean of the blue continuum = 7.41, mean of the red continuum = 13.1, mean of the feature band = 8.15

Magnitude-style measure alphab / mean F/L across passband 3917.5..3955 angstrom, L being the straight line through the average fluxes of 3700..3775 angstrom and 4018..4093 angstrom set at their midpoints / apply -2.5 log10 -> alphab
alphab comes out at 0.48 mag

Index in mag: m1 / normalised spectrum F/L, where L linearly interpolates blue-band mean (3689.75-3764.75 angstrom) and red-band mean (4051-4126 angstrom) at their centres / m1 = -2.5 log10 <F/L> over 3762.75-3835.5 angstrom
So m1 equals 0.15 mag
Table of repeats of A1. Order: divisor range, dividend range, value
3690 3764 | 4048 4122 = 2.15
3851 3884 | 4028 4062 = 2.18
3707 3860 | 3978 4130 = 2.17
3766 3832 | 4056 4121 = 2.03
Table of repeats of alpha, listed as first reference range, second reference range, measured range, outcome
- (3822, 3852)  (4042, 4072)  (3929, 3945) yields 6.2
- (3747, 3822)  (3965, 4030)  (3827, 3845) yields 7.5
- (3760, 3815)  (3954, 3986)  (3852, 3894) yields 7.0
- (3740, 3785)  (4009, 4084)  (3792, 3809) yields 2.5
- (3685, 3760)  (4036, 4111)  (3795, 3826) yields 6.4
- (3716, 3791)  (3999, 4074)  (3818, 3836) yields 7.2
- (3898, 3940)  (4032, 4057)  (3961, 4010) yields 1.8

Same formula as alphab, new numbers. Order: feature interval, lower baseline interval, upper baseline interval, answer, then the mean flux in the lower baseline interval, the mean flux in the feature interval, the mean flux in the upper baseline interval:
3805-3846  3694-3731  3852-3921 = 0.28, 7.82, 6.03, 7.82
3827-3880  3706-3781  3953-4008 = 0.38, 7.3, 6.08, 10.2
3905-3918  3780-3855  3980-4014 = 0.01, 6.73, 9.8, 12.8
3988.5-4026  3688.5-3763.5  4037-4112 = -0.12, 7.35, 13.4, 13.1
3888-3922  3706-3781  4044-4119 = 0.11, 7.3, 9.1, 13.1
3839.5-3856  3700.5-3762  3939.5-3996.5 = 0.27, 7.02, 6.3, 9.15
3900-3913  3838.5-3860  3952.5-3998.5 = -0.19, 6.12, 9.15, 9.58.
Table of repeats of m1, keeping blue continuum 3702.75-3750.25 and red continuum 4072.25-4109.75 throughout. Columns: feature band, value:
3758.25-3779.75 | -0.060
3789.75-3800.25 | 0.182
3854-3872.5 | 0.381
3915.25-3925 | 0.158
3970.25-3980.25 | 0.378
